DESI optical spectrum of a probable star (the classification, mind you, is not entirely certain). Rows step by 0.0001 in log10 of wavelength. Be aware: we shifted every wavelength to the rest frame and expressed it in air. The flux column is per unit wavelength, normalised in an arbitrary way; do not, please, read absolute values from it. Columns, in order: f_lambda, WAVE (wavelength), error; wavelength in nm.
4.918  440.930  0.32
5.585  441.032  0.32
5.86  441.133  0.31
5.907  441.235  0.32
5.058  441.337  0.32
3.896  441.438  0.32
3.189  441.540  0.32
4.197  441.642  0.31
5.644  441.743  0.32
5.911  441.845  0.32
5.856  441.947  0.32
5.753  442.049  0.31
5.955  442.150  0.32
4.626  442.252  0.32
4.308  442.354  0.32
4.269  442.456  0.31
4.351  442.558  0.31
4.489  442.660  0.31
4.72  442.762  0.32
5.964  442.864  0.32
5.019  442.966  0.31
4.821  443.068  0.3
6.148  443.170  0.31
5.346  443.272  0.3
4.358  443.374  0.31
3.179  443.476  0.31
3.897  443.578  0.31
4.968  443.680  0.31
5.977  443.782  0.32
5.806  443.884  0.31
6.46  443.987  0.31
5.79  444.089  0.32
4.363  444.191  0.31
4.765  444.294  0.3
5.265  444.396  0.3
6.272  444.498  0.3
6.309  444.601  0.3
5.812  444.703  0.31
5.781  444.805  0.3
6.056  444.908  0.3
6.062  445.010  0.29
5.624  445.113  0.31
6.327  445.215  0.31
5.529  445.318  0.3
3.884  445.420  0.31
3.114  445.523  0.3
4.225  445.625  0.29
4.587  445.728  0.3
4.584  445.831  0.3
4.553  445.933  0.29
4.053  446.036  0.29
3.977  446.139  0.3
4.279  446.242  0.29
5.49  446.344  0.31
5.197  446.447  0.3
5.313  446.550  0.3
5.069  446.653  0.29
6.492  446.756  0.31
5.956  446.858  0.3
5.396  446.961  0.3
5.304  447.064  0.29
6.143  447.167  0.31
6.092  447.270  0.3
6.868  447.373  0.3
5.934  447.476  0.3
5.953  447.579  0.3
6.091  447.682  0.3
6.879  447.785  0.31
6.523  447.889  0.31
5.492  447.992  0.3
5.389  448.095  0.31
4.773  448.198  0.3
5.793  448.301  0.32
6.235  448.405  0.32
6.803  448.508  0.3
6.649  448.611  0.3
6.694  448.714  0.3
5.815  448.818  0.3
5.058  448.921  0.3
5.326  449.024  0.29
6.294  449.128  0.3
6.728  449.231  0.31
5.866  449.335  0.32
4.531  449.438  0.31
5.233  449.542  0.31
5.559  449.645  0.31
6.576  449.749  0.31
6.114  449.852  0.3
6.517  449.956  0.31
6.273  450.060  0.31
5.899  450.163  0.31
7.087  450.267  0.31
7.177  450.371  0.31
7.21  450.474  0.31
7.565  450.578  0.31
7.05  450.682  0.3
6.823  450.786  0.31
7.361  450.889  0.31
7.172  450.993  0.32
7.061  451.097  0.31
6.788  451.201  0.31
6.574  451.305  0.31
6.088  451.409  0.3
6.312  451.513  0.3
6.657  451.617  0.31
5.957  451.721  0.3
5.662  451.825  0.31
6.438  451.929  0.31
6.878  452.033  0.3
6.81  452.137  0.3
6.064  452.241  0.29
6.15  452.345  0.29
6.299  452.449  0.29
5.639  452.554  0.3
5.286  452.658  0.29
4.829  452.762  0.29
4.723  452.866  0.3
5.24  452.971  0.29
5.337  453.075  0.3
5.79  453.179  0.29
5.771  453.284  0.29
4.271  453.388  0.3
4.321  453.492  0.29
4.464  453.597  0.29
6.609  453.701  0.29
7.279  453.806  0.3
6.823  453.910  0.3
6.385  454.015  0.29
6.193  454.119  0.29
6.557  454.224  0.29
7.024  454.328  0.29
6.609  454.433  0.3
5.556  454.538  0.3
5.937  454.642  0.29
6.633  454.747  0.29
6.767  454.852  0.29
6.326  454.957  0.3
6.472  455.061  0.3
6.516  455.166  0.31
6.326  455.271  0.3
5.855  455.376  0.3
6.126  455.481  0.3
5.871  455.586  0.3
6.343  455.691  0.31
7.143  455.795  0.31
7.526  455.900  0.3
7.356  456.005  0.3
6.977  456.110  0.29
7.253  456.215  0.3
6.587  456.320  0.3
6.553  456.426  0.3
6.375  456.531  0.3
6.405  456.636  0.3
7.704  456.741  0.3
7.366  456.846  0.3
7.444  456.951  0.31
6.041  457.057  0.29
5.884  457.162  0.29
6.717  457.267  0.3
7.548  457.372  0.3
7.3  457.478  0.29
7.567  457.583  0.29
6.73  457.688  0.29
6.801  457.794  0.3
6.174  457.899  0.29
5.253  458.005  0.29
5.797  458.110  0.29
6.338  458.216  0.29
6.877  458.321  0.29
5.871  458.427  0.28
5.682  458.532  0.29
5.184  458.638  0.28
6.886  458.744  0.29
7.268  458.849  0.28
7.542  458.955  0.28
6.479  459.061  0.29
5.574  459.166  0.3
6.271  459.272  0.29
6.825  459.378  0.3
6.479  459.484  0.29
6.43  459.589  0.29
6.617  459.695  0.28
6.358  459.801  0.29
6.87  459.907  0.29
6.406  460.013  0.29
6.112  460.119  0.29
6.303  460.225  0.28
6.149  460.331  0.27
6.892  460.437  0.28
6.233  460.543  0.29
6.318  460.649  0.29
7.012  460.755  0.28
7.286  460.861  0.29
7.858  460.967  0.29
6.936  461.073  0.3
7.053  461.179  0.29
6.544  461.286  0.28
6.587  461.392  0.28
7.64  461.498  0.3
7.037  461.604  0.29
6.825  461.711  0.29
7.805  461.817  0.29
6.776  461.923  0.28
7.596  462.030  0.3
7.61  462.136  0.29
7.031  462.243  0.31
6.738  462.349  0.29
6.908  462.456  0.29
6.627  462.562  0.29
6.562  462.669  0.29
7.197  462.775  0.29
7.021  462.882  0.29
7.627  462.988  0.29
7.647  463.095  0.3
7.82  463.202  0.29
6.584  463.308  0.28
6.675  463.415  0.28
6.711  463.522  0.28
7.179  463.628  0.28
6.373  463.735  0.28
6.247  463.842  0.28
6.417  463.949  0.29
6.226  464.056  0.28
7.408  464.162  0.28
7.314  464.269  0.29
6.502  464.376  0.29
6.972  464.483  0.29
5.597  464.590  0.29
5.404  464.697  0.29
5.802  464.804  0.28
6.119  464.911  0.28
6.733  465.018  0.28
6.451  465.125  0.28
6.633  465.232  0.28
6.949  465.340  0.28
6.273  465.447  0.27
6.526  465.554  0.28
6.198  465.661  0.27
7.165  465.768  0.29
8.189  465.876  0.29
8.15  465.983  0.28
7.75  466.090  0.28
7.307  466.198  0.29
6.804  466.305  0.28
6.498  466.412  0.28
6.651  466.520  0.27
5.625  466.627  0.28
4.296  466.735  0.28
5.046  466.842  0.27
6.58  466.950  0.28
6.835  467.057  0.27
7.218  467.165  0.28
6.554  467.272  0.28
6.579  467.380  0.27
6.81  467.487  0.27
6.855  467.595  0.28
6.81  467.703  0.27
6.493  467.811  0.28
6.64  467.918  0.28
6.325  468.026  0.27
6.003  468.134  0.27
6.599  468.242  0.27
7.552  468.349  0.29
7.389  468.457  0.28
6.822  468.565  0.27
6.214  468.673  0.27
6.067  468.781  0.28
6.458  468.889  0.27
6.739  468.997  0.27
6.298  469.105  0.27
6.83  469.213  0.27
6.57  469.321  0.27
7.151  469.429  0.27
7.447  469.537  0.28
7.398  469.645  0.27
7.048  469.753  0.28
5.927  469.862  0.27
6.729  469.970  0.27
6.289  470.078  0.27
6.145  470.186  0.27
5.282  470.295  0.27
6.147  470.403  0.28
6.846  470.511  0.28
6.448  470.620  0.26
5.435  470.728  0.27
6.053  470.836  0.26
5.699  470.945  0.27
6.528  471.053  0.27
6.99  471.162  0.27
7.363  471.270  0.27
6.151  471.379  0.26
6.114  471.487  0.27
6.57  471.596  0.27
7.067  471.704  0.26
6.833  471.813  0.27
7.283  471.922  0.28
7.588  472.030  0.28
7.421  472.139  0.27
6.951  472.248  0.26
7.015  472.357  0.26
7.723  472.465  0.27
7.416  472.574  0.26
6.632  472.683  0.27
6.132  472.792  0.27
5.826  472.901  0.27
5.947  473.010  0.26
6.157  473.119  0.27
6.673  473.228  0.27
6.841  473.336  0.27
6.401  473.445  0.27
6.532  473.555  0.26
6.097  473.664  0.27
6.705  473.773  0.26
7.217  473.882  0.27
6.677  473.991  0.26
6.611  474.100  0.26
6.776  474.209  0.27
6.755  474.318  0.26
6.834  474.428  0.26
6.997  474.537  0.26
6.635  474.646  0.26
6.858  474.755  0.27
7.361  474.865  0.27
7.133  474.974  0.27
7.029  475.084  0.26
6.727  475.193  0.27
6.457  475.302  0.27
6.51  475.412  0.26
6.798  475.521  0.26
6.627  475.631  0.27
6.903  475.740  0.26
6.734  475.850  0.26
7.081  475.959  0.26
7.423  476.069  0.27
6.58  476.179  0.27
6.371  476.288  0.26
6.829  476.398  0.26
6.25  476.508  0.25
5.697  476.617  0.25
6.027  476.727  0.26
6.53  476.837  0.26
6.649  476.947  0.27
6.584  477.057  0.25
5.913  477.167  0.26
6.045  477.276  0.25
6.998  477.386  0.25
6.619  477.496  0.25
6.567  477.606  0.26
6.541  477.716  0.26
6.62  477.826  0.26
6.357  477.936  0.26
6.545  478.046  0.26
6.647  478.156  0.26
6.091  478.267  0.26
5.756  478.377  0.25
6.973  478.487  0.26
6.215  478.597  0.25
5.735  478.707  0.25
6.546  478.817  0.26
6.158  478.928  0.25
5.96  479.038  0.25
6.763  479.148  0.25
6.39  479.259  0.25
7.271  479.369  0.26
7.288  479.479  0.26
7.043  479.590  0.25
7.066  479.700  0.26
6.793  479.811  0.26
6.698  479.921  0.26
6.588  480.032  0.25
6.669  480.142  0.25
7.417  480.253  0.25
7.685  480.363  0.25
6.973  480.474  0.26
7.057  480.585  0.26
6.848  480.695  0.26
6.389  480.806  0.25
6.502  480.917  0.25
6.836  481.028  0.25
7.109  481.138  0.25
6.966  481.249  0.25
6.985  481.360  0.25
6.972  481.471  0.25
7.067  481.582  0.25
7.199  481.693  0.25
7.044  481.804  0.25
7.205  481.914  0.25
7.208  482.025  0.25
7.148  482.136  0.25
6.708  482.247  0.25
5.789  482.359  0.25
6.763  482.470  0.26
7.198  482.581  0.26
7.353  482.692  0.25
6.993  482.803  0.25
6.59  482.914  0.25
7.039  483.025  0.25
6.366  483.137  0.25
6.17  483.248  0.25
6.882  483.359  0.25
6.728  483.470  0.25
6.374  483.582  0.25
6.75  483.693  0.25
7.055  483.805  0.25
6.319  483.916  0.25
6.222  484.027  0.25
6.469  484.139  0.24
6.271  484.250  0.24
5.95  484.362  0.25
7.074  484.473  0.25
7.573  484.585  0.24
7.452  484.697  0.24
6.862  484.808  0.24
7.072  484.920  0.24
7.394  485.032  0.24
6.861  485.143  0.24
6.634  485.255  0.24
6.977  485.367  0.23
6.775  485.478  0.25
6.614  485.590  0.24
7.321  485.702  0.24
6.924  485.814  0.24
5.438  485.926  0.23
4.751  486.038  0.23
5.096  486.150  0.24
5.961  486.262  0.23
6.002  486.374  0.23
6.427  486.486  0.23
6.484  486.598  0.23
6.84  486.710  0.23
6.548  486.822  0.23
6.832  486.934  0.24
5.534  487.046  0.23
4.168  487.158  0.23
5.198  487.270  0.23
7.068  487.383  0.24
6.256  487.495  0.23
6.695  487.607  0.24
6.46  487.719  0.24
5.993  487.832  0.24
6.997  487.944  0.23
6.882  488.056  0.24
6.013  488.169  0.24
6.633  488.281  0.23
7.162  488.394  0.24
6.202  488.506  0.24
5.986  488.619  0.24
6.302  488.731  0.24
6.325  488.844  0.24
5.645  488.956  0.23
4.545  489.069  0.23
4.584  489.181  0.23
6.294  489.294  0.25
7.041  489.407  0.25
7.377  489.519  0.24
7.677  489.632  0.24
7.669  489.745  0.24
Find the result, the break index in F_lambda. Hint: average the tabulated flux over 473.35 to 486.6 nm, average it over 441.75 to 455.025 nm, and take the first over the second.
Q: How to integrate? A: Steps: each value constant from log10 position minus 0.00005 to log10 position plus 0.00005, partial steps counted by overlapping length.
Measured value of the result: 1.16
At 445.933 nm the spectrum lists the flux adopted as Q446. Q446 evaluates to 4.553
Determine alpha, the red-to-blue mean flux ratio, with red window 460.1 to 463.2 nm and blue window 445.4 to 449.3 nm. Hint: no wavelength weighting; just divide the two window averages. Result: 1.27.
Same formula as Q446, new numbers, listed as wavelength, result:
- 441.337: 5.058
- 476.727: 6.027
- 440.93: 4.918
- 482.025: 7.208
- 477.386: 6.998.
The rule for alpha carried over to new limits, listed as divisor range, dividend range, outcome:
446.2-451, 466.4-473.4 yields 1.08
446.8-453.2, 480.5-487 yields 1.09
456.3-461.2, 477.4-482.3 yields 1.02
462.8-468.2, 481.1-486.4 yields 1.01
